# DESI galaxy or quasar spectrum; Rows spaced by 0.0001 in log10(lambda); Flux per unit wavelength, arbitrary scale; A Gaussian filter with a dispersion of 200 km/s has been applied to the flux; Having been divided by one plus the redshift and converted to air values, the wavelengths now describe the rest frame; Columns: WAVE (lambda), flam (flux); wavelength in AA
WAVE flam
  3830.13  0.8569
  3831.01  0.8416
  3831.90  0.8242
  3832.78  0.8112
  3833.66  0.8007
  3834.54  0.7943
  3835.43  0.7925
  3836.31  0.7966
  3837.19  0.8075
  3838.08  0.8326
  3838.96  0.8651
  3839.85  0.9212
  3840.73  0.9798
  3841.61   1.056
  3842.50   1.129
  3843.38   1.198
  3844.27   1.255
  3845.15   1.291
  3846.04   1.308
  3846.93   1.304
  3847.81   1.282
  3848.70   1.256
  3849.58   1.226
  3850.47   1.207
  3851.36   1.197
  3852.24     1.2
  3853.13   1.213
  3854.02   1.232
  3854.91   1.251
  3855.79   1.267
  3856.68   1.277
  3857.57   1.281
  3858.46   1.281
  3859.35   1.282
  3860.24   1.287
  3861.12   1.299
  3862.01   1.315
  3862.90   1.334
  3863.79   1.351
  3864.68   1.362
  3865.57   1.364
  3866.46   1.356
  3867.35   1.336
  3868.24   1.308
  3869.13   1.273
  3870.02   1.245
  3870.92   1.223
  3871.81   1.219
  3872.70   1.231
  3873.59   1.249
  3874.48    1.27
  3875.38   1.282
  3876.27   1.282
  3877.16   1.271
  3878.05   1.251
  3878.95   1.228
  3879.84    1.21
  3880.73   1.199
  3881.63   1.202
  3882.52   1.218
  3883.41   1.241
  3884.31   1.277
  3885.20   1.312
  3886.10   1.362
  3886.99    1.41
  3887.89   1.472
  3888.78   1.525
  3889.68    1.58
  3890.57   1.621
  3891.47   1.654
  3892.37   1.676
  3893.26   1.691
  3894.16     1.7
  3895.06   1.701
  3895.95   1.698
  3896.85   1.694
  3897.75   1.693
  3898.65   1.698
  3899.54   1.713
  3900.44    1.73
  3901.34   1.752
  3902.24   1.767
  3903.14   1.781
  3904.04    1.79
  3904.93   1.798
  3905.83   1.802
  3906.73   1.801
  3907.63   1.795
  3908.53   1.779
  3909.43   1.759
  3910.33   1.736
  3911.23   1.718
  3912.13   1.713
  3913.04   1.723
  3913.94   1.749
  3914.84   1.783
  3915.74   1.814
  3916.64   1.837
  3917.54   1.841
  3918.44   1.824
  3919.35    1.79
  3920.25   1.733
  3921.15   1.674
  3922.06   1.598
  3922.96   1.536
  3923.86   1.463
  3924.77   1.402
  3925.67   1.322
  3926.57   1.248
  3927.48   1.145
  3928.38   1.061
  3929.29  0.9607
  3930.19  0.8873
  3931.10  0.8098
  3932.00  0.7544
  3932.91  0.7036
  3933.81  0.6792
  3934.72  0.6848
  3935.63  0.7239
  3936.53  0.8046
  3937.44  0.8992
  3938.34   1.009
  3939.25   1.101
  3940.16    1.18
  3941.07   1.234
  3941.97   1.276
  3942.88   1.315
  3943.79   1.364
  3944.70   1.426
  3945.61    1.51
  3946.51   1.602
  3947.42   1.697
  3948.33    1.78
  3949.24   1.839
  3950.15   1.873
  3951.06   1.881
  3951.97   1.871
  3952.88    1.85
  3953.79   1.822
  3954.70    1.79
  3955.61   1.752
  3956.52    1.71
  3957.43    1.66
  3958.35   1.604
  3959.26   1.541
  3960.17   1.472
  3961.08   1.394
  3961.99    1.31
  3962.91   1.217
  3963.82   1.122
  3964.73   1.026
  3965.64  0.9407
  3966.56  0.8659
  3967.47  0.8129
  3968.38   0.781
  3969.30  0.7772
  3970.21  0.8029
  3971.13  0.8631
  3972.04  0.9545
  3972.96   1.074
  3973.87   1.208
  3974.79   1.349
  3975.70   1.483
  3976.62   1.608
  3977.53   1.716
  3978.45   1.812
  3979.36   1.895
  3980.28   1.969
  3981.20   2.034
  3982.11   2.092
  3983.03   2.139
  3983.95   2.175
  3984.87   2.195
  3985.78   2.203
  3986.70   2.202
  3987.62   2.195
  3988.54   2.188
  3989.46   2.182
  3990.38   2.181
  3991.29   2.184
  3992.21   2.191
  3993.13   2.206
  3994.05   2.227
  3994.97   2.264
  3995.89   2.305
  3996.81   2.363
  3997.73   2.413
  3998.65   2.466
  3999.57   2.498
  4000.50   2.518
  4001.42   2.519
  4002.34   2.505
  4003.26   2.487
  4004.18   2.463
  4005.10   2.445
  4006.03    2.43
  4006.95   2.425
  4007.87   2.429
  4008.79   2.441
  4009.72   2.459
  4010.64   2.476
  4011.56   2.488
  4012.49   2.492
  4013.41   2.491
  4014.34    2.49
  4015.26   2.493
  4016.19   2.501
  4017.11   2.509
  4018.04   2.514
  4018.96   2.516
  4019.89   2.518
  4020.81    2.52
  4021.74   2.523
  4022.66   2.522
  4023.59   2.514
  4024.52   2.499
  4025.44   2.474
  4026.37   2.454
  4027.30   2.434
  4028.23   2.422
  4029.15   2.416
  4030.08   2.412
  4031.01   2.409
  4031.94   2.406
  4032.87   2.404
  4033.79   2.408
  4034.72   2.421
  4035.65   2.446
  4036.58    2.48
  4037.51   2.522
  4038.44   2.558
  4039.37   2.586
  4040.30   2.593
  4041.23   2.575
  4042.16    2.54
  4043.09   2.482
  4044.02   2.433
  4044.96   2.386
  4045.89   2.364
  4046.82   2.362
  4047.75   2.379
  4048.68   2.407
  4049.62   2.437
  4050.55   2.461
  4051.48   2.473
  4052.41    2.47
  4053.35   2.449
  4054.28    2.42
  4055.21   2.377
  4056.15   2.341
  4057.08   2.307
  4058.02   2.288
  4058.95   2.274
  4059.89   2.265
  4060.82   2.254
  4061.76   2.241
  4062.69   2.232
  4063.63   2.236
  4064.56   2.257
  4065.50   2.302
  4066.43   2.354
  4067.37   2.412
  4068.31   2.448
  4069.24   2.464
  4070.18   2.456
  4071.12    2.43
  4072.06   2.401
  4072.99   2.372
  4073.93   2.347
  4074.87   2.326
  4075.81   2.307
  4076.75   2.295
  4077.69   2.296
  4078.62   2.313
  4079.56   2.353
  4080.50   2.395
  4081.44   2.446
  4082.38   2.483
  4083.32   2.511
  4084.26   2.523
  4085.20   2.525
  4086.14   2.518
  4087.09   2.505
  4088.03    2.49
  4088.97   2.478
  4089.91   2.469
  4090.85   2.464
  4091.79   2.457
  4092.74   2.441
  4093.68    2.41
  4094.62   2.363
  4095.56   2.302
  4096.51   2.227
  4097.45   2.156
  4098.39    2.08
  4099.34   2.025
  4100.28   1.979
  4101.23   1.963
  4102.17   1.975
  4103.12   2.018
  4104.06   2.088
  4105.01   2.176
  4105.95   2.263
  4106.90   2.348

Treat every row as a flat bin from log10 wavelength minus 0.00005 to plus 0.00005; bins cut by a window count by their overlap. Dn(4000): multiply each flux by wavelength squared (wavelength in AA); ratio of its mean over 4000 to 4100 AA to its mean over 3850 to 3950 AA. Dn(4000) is 1.9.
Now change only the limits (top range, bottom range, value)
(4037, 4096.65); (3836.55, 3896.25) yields 2.06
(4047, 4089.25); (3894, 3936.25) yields 1.70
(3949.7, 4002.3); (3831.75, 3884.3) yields 1.58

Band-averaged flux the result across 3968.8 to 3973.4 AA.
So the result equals 0.891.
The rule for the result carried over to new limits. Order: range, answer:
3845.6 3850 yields 1.28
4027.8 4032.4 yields 2.41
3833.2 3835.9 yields 0.796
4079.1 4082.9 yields 2.42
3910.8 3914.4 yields 1.72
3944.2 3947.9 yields 1.56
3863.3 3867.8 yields 1.35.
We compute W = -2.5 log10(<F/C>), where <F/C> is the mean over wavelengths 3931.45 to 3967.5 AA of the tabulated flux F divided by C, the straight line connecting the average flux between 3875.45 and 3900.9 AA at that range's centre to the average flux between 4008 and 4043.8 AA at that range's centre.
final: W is 0.40 mag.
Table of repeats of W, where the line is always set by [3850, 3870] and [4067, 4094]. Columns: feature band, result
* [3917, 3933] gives 0.21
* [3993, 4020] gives -0.20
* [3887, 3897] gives -0.12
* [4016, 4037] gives -0.15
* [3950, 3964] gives 0.10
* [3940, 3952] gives 0.11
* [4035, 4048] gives -0.12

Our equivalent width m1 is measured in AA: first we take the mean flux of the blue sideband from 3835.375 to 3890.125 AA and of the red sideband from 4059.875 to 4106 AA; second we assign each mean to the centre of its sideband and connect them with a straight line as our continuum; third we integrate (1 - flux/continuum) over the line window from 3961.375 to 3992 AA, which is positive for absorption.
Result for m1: 4.1 AA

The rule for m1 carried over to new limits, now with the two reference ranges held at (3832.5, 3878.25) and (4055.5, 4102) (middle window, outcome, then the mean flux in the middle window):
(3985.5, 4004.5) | -4.1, 2.32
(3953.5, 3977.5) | 6.6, 1.27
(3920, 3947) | 7.1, 1.17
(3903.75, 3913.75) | -2.1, 1.76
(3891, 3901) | -2.2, 1.69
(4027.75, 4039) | -1.8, 2.44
